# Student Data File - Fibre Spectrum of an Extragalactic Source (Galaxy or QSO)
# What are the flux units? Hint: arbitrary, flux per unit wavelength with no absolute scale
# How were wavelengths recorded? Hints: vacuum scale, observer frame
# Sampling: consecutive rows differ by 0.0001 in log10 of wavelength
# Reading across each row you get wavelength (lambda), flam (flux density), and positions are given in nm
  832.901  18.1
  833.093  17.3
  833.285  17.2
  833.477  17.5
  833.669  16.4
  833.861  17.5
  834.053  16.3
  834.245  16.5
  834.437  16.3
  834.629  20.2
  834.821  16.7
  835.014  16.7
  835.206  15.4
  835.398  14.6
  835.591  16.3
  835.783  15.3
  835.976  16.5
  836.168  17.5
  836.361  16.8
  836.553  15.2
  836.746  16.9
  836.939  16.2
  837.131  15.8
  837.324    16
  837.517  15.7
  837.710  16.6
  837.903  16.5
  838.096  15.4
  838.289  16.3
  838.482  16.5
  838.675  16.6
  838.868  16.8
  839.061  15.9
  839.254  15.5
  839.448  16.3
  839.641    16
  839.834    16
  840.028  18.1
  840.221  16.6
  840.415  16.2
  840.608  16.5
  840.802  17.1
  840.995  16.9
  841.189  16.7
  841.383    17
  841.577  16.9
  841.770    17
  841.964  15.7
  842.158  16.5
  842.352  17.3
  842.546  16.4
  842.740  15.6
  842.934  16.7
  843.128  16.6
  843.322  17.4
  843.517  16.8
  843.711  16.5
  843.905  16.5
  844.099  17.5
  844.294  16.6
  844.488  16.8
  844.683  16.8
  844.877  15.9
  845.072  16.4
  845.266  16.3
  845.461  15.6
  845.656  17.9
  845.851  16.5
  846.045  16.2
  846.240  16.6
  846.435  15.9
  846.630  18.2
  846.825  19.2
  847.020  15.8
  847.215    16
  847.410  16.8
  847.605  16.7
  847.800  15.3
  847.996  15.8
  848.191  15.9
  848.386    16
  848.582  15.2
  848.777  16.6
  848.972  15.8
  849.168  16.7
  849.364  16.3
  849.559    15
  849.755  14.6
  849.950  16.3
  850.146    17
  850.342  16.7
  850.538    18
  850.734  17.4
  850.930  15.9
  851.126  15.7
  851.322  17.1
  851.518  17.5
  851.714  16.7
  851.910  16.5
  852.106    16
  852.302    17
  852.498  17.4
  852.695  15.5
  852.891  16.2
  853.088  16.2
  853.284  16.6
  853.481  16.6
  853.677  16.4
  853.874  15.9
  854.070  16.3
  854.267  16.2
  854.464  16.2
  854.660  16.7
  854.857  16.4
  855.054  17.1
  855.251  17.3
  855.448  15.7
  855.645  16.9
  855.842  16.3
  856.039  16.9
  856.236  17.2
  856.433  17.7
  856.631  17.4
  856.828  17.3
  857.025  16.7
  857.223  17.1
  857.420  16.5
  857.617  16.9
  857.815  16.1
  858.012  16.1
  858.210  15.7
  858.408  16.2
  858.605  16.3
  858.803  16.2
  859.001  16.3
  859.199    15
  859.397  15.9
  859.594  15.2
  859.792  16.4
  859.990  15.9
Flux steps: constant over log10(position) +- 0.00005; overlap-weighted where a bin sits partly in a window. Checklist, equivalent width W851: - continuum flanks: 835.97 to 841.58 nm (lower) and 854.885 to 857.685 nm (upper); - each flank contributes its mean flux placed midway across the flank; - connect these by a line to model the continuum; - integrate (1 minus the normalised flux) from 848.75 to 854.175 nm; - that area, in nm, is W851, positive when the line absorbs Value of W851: 0.116 nm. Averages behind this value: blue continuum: 16.4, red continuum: 16.9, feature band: 16.4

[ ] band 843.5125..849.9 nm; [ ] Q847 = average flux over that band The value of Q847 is 16.4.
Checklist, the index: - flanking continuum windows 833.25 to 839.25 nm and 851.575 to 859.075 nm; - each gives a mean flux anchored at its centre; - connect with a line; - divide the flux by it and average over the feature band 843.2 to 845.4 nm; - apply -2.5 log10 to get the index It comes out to -0.01 mag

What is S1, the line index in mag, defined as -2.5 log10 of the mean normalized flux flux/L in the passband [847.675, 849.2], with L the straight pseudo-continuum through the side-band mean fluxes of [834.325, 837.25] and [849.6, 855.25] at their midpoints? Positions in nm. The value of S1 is 0.04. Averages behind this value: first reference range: 16.4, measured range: 15.9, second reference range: 16.5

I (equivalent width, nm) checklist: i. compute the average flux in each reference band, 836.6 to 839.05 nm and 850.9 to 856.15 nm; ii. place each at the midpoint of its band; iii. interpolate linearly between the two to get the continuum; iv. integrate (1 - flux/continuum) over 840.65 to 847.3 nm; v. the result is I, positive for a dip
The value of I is -0.15 nm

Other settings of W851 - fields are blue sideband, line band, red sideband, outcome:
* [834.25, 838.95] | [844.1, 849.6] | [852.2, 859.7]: 0.00 nm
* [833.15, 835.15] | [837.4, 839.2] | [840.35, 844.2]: 0.07 nm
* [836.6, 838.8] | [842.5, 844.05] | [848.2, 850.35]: -0.05 nm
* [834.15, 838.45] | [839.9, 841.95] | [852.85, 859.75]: -0.06 nm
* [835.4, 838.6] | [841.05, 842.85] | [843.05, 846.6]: -0.01 nm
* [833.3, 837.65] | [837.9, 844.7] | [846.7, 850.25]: -0.09 nm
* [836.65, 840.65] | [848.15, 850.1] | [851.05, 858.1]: 0.08 nm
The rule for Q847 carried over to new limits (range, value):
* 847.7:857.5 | 16.5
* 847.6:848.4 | 15.8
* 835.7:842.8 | 16.4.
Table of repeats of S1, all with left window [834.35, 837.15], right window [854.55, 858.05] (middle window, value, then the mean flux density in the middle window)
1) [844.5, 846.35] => 0.01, 16.5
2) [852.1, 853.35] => 0.02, 16.4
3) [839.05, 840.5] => 0.01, 16.3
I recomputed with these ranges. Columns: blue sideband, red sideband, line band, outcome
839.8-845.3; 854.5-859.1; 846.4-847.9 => -0.01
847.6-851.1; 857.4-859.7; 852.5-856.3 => -0.09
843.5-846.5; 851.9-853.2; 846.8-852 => 0.04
